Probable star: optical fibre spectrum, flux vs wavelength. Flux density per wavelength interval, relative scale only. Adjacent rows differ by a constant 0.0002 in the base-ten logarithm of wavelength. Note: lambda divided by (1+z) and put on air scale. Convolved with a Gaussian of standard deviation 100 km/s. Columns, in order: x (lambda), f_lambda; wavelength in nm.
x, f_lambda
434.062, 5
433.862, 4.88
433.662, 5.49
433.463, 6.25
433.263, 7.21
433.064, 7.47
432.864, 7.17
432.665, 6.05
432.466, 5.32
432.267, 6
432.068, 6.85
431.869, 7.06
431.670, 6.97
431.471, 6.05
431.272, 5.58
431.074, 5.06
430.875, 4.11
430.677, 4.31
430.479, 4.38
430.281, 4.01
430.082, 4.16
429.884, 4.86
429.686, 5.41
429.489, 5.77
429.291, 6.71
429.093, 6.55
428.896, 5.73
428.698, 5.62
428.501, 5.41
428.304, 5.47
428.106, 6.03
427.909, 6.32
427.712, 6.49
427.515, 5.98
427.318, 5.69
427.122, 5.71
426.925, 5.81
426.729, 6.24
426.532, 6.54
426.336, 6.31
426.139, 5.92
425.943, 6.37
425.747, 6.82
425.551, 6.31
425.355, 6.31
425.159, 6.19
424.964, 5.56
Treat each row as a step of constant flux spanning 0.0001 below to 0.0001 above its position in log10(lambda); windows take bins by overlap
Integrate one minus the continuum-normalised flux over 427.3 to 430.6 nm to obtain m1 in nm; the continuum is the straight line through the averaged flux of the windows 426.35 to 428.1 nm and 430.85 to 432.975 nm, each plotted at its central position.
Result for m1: 0.298 nm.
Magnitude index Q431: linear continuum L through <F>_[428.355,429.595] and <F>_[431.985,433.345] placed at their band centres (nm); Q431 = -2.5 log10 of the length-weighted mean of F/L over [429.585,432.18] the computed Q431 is 0.19 mag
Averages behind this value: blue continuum 5.95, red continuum 6.57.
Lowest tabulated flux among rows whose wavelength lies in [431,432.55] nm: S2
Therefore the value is 5.06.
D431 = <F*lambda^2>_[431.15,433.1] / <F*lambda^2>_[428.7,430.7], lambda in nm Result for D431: 1.2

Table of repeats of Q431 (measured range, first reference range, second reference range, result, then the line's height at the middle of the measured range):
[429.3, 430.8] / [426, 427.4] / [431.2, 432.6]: 0.273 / 6.19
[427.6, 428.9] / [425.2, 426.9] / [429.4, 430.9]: -0.086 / 5.42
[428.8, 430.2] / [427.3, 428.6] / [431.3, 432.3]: 0.109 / 6.18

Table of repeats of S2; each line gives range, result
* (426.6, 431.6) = 4.01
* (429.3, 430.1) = 4.16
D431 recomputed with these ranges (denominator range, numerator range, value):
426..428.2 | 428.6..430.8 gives 0.86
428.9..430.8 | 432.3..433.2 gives 1.28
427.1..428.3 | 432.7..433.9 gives 1.10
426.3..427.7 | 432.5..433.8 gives 1.10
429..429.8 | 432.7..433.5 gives 1.17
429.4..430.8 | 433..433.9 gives 1.37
